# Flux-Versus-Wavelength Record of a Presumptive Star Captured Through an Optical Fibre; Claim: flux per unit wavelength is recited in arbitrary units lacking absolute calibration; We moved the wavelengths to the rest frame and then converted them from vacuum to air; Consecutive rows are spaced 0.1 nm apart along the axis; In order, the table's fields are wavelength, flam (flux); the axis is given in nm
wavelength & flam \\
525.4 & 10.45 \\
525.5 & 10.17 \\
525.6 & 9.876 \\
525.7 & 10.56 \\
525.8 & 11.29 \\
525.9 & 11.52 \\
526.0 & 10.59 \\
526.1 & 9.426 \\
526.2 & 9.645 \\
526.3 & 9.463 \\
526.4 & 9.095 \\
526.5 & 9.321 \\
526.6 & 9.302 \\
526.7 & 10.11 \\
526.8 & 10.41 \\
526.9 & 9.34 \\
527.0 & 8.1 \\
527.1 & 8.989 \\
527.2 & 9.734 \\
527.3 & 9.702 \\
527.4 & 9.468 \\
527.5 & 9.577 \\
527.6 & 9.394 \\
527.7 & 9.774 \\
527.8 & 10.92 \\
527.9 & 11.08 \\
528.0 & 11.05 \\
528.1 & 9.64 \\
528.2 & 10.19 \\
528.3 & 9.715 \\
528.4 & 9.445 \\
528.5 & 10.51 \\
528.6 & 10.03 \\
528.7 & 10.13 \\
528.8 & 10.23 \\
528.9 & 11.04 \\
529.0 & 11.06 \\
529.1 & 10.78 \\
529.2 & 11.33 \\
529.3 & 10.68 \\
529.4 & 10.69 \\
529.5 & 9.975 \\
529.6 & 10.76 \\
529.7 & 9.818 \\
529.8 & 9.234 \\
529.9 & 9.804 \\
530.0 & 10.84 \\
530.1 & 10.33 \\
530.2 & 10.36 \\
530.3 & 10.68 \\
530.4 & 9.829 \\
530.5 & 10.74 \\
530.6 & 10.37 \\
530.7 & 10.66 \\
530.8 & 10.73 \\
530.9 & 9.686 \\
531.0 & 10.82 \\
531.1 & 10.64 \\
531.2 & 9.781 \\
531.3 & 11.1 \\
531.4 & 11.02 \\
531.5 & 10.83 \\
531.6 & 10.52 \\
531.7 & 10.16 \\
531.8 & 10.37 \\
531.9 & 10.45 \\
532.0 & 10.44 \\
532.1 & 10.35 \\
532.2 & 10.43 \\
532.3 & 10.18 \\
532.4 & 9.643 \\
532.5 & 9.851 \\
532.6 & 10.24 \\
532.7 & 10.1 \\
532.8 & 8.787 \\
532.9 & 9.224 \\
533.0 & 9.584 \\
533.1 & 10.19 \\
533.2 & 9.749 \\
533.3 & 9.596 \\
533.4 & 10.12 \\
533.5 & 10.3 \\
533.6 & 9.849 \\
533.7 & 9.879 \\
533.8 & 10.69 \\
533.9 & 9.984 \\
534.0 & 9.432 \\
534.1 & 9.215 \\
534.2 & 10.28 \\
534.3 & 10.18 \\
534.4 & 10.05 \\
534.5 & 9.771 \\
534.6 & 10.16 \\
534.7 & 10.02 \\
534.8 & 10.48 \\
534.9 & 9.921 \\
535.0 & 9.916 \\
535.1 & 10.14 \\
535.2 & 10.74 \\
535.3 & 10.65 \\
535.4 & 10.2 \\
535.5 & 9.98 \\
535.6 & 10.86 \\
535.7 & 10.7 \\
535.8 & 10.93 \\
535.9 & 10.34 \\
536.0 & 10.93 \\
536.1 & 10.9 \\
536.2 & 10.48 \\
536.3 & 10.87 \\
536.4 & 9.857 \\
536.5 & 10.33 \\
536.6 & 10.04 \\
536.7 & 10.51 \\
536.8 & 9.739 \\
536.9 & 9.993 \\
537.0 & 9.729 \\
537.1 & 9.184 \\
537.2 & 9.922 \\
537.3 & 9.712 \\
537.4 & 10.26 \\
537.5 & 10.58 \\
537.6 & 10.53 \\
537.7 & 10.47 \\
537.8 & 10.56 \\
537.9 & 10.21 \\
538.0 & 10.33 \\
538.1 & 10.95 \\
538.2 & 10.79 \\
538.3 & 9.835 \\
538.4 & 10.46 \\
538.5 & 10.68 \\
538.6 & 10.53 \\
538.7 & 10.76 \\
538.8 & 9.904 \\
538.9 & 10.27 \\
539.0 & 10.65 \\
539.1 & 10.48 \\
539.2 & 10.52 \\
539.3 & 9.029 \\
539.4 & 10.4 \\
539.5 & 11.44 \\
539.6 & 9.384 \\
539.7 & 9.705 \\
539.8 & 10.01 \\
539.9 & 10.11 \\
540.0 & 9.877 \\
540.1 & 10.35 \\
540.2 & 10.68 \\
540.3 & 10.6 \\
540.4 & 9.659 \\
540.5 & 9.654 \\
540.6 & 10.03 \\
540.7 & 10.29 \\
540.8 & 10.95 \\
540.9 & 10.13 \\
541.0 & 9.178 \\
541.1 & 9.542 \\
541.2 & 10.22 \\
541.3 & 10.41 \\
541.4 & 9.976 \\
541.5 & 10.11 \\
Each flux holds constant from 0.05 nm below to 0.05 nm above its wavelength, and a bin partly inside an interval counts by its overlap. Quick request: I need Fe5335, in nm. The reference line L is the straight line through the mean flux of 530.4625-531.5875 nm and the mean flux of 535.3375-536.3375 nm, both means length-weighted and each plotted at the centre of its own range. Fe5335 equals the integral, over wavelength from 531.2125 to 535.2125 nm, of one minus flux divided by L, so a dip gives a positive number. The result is 0.19 nm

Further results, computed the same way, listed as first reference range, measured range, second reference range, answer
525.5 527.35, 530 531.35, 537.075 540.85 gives -0.07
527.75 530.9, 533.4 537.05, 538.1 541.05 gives 0.03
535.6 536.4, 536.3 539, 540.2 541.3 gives 0.06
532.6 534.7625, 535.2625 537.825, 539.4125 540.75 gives -0.08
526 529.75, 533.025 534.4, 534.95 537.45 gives 0.03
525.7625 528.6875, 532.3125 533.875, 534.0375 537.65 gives 0.04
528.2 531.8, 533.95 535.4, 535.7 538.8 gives 0.04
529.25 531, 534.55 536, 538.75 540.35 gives -0.02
